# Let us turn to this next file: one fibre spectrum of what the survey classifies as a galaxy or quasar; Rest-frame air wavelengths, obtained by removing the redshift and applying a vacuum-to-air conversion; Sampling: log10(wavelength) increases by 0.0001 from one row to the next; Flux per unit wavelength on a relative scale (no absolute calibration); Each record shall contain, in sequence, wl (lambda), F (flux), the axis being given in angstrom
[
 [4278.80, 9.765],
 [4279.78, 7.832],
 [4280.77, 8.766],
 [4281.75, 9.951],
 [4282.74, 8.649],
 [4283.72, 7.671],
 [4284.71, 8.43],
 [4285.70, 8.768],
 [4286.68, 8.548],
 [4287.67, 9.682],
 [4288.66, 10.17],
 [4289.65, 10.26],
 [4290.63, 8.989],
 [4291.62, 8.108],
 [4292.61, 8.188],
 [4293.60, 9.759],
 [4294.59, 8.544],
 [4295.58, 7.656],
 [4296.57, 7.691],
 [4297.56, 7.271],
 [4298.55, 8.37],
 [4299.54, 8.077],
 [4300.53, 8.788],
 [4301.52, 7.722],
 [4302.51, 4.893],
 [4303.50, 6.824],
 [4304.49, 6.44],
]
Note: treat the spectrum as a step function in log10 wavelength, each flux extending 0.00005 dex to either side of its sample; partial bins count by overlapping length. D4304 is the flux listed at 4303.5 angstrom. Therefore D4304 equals 6.824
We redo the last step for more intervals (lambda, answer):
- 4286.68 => 8.548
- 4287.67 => 9.682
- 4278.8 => 9.765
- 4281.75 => 9.951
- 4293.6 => 9.759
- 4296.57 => 7.691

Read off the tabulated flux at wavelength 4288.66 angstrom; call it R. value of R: 10.17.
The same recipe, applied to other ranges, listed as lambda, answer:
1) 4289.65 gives 10.26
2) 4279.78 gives 7.832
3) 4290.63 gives 8.989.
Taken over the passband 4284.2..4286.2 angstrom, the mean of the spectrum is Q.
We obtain 8.59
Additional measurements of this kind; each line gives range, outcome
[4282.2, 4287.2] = 8.43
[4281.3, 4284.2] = 8.75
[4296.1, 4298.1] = 7.49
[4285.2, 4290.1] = 9.47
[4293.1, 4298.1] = 8.18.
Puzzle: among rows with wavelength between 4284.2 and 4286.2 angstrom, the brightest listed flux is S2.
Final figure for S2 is 8.768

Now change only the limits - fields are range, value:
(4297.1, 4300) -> 8.37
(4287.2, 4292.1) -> 10.26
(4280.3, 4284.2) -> 9.951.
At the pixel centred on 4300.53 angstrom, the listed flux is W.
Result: 8.788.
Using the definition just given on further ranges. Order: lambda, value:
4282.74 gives 8.649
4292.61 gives 8.188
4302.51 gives 4.893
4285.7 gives 8.768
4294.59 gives 8.544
